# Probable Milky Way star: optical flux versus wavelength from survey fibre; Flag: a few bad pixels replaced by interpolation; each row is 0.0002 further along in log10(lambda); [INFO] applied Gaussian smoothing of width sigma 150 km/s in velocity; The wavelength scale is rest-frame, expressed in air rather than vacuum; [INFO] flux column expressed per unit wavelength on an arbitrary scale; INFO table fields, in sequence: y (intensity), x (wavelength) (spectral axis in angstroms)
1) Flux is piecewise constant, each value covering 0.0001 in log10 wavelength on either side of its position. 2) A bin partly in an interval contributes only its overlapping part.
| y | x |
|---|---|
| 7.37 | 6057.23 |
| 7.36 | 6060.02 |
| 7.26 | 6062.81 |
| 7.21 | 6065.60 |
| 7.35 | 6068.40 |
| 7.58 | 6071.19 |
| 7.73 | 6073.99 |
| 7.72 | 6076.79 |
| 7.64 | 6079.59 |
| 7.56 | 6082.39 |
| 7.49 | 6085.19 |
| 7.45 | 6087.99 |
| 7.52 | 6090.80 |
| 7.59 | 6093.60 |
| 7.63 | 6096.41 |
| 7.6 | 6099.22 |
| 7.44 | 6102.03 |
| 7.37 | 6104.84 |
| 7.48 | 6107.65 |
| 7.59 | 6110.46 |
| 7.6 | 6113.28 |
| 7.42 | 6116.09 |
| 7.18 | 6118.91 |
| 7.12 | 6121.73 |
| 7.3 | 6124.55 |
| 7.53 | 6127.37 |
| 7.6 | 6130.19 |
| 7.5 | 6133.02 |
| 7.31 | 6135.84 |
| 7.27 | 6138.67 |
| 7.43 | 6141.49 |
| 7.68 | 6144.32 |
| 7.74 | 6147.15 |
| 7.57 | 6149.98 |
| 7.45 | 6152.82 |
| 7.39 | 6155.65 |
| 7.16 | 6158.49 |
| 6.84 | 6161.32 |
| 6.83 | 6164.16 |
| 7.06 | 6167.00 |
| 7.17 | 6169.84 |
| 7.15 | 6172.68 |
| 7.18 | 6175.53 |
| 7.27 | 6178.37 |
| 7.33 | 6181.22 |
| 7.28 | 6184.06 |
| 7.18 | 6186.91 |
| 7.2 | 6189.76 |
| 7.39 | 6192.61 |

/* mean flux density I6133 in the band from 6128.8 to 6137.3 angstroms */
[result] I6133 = 7.46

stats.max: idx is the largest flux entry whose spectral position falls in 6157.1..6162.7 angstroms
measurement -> 7.16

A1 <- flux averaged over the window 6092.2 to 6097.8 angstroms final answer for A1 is 7.61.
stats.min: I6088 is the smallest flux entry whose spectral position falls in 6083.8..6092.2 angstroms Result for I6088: 7.45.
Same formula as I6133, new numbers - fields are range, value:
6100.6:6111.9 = 7.47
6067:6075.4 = 7.55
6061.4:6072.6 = 7.35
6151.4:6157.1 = 7.41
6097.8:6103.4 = 7.52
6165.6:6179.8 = 7.16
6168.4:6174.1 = 7.16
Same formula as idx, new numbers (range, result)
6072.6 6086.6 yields 7.73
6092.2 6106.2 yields 7.63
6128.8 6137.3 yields 7.6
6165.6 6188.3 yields 7.33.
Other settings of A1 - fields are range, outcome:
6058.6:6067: 7.28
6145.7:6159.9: 7.46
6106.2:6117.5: 7.52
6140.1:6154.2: 7.57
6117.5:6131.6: 7.35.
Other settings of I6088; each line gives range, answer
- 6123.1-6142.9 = 7.27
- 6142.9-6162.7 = 6.84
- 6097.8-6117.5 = 7.37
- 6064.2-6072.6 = 7.21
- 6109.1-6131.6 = 7.12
